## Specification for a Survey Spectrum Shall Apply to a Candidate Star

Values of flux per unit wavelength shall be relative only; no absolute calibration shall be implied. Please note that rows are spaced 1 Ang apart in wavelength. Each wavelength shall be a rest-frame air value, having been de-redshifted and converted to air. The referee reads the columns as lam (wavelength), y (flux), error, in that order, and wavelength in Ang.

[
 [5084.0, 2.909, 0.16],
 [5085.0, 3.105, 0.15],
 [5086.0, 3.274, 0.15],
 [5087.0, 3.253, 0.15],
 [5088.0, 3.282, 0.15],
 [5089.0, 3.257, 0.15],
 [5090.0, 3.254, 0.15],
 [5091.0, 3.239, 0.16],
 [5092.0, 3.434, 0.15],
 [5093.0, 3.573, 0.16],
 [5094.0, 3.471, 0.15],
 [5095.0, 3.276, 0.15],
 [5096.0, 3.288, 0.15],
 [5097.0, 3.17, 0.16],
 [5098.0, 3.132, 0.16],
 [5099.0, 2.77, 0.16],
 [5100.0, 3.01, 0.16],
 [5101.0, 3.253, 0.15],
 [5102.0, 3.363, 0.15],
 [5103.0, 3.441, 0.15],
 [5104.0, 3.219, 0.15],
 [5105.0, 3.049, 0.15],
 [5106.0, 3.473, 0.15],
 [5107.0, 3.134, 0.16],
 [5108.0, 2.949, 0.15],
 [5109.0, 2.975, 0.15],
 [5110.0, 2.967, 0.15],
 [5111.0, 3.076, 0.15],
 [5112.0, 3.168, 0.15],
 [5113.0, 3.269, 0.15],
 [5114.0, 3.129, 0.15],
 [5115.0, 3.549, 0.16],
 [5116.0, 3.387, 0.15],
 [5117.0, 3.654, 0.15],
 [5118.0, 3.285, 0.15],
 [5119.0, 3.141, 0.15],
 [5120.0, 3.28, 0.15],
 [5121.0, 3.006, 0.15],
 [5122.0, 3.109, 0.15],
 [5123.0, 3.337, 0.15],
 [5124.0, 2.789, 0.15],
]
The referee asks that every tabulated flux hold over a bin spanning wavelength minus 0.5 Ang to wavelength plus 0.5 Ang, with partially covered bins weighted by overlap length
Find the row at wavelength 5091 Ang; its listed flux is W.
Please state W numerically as 3.239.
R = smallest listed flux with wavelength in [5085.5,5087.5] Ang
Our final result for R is 3.253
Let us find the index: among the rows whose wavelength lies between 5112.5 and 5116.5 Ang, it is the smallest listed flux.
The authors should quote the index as 3.129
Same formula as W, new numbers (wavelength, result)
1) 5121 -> 3.006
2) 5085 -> 3.105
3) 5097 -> 3.17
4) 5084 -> 2.909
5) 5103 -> 3.441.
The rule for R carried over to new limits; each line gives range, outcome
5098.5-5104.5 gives 2.77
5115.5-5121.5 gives 3.006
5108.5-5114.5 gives 2.967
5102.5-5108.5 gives 2.949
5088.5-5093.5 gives 3.239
